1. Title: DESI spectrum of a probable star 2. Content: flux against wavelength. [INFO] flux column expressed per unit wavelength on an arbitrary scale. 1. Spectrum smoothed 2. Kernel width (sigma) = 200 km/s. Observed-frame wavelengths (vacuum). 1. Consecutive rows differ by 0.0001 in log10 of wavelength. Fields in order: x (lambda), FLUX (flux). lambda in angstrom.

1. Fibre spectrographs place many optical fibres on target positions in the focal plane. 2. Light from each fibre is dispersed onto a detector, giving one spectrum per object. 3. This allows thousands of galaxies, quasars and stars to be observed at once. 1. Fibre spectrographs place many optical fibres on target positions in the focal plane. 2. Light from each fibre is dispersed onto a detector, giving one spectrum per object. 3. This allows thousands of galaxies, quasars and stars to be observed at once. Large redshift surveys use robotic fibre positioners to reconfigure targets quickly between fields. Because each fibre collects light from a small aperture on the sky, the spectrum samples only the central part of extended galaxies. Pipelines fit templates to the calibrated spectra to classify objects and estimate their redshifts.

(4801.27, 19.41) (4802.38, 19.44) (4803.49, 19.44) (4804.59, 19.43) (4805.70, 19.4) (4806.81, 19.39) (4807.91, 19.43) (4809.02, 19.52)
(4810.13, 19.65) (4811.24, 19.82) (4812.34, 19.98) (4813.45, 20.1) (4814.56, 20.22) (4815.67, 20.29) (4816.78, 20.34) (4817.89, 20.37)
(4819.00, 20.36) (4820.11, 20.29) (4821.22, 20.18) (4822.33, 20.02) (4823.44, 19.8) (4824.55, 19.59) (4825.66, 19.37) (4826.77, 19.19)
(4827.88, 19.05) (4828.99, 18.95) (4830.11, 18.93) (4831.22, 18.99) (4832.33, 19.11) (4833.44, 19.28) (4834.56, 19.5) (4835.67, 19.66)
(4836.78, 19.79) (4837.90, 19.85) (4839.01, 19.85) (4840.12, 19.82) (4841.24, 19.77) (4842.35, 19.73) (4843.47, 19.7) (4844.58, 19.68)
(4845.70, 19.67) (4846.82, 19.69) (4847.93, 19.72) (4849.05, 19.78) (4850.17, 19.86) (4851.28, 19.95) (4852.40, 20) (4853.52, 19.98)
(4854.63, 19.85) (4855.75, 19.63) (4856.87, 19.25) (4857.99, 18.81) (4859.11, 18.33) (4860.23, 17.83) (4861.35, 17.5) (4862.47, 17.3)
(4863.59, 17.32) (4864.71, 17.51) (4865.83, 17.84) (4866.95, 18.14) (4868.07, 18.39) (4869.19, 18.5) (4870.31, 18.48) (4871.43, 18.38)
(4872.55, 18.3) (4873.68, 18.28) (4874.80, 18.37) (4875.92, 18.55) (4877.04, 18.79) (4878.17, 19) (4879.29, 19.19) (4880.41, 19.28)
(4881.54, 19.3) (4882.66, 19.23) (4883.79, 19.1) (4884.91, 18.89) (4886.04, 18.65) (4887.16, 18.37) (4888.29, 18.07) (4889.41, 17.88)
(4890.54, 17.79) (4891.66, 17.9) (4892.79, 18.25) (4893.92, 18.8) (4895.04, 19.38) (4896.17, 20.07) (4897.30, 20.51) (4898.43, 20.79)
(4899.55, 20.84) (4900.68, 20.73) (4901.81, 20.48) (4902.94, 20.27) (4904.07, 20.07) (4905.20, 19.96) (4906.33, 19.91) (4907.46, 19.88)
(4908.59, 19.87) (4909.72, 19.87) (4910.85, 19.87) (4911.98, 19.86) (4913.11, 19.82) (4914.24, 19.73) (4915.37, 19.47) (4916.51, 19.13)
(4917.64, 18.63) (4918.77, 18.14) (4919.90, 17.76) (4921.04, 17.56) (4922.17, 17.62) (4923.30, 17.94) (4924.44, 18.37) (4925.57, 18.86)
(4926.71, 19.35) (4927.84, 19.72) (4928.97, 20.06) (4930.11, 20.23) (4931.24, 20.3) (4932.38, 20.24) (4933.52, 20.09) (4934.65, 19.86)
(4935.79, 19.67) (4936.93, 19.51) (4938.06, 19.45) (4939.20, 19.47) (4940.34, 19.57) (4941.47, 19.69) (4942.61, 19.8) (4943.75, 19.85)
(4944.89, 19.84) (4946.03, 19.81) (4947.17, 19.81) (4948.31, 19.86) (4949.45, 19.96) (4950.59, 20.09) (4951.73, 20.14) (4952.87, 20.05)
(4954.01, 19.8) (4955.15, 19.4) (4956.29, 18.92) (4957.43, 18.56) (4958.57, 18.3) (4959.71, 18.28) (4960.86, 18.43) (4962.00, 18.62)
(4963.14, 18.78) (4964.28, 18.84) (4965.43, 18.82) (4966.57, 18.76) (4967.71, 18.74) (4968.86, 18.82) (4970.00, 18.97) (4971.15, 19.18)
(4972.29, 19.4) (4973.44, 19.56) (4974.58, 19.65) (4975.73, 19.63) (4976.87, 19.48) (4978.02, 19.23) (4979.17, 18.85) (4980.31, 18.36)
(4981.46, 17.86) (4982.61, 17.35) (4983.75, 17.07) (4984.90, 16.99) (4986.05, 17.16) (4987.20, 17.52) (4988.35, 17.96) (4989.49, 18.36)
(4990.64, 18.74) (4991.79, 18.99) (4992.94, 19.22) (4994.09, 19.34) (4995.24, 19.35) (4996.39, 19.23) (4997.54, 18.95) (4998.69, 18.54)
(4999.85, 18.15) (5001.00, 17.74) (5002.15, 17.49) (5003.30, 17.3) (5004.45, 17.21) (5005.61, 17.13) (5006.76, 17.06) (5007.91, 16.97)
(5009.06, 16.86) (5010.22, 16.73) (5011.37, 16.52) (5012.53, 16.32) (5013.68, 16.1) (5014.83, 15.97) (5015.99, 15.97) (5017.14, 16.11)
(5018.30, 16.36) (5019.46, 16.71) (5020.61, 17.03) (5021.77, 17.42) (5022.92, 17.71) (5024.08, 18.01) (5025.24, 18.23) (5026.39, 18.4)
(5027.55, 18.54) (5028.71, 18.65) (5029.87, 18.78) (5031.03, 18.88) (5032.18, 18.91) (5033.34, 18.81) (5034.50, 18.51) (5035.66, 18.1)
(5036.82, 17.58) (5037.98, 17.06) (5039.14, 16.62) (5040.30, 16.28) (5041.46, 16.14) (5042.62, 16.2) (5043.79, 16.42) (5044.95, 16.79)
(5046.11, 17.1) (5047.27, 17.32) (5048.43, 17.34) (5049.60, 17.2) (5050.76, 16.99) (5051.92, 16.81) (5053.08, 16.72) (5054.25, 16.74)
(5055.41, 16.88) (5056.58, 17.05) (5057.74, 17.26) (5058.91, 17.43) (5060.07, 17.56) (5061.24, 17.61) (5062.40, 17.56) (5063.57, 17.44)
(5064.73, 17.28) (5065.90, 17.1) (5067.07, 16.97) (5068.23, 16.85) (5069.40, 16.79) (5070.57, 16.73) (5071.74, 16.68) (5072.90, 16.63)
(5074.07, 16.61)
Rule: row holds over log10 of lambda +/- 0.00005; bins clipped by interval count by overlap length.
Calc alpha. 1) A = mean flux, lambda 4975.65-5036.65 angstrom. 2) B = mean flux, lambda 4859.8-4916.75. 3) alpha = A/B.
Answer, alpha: 0.94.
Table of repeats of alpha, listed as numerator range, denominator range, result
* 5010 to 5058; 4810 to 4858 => 0.87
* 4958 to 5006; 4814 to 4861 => 0.94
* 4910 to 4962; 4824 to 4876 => 1.02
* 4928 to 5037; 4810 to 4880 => 0.96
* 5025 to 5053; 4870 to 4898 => 0.94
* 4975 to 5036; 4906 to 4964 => 0.92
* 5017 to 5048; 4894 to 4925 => 0.90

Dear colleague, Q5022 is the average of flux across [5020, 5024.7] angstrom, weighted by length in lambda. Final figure 17.5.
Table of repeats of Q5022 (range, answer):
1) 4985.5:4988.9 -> 17.5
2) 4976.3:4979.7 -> 19.2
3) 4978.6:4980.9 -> 18.6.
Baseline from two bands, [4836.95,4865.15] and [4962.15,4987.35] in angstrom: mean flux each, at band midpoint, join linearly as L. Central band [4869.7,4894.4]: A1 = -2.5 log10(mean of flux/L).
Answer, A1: 0.03 mag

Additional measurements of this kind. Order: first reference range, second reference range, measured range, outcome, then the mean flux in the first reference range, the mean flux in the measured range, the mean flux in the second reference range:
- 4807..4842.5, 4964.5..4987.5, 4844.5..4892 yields 0.04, 19.7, 18.7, 18.6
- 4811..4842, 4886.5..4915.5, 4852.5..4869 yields 0.07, 19.7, 18.4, 19.6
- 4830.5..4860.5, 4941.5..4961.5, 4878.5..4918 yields 0.00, 19.5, 19.4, 19.5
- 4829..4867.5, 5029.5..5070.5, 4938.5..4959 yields -0.08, 19.2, 19.6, 17.3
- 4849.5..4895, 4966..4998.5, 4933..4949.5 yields -0.06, 18.6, 19.7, 18.7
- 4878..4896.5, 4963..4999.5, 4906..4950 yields -0.04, 18.8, 19.4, 18.7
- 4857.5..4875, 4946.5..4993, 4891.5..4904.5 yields -0.09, 18.1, 19.9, 18.8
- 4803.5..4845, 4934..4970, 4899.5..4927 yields 0.01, 19.7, 19.3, 19.3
